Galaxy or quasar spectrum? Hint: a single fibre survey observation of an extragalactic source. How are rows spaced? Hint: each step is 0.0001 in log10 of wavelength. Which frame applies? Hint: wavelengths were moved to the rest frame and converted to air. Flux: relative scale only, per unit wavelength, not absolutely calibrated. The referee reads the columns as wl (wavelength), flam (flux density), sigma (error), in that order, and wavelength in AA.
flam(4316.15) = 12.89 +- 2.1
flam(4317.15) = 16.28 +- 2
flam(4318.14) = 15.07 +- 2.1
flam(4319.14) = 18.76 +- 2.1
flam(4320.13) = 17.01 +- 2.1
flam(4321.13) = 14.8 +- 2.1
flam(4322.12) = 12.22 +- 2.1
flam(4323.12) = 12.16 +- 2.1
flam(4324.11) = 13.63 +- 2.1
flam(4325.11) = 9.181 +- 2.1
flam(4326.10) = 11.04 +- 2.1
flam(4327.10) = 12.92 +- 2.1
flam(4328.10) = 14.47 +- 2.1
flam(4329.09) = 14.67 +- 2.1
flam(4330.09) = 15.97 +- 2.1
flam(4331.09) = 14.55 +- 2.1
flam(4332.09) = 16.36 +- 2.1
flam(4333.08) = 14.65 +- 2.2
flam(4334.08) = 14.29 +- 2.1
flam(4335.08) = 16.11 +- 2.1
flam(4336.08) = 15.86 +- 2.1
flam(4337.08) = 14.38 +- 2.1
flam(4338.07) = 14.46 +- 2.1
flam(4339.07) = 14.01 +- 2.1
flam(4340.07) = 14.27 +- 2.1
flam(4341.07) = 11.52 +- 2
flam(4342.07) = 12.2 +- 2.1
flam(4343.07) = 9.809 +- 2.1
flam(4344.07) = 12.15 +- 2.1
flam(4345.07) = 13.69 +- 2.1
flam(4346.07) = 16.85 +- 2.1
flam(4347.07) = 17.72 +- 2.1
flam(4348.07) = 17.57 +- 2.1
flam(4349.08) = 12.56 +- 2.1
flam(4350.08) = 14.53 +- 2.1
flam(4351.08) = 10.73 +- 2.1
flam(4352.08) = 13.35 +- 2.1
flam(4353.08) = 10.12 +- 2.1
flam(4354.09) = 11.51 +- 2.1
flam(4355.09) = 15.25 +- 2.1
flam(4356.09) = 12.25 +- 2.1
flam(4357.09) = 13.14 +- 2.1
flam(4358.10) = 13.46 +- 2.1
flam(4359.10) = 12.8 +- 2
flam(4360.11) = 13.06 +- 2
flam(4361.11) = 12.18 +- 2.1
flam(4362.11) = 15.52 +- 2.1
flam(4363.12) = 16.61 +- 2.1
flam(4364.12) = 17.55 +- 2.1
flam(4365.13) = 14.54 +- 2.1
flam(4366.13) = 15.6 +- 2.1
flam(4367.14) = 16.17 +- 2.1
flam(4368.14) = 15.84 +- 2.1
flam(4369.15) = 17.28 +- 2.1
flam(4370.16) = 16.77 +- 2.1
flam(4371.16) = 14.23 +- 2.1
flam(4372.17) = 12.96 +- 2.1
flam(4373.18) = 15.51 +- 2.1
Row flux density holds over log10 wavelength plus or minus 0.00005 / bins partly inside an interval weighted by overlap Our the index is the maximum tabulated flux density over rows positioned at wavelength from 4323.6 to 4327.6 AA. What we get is 13.63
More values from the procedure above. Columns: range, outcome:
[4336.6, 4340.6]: 14.46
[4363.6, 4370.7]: 17.55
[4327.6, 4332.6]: 16.36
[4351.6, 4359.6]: 15.25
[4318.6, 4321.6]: 18.76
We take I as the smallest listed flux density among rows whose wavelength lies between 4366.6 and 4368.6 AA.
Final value 15.84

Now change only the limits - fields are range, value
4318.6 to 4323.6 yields 12.16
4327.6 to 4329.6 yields 14.47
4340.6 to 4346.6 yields 9.809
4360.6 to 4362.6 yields 12.18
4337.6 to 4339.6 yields 14.01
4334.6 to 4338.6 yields 14.38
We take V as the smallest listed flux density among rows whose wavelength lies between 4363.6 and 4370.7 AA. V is 14.54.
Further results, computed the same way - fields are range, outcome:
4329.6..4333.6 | 14.55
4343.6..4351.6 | 10.73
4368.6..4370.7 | 16.77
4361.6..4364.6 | 15.52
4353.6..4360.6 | 11.51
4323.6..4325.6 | 9.181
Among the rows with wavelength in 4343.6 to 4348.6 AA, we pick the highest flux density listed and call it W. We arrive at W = 17.72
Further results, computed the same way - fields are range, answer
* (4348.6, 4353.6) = 14.53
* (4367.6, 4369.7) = 17.28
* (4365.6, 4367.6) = 16.17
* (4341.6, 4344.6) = 12.2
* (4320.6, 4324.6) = 14.8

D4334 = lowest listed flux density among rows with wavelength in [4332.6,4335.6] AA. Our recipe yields 14.29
